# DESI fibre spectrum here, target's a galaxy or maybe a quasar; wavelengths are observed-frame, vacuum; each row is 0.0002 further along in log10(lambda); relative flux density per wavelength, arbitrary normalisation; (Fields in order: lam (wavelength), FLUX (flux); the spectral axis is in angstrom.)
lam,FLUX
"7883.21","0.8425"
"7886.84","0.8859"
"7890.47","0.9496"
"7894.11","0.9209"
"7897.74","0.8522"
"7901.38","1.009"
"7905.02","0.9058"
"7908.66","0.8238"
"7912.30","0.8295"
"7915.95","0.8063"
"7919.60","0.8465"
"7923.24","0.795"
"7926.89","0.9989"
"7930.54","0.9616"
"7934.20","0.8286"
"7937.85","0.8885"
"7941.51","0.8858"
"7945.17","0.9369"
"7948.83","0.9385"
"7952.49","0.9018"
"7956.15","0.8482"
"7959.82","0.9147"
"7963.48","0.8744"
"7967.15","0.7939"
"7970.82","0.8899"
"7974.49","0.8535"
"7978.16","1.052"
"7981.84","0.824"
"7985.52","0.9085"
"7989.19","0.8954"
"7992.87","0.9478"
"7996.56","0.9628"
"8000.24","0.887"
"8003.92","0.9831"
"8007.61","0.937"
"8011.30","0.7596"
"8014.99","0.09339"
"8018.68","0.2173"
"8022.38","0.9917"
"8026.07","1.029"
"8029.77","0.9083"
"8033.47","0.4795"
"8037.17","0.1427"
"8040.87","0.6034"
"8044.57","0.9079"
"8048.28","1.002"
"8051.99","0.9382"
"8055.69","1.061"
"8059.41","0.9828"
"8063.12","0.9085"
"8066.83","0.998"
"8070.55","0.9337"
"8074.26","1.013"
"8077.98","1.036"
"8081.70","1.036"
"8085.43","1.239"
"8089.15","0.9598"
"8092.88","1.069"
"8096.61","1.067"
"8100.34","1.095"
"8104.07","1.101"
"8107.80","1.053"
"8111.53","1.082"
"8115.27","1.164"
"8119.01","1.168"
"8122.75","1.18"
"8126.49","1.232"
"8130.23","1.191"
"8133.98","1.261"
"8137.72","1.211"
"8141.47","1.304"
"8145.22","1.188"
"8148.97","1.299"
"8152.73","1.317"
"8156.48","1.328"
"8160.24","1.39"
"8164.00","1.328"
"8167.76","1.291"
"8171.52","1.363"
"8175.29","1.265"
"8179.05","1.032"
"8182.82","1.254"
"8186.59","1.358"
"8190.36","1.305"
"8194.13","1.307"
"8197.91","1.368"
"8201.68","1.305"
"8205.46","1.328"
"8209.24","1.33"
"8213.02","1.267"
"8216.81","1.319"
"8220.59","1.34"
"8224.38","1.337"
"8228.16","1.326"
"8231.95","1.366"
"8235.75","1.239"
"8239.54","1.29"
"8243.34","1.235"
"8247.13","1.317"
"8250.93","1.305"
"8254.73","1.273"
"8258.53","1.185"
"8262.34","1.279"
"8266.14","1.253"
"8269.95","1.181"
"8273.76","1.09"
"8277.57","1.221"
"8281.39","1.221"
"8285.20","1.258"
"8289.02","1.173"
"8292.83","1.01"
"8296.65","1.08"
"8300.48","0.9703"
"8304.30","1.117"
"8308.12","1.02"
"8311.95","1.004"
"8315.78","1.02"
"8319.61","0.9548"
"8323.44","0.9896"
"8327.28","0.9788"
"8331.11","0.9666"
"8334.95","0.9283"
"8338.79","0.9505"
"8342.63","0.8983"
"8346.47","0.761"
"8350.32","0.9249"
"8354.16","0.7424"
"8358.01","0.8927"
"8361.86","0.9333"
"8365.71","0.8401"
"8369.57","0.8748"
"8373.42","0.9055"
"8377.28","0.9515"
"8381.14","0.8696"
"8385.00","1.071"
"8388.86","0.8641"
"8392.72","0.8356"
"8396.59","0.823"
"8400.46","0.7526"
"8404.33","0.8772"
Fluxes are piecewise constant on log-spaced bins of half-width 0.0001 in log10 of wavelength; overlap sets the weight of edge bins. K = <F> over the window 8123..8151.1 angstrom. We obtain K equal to 1.24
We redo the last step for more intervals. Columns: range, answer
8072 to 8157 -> 1.15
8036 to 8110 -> 0.966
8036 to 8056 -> 0.776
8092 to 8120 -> 1.1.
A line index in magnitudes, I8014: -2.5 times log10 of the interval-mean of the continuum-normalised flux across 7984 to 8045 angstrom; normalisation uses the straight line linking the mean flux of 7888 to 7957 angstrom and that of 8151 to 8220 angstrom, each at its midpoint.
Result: 0.36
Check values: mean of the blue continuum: 0.891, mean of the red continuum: 1.3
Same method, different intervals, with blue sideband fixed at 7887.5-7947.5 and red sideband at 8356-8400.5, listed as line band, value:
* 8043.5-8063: -0.10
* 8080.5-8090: -0.22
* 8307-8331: -0.12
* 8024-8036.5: 0.19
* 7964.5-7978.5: 0.01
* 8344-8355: 0.09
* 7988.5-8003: -0.05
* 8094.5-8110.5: -0.21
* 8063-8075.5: -0.09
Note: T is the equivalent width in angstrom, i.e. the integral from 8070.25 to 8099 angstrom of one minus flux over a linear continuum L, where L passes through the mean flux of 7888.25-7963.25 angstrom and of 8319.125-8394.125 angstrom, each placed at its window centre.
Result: -4.9 angstrom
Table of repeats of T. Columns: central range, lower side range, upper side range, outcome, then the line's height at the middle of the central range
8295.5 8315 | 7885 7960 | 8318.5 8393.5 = -2.8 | 0.905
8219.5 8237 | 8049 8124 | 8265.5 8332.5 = -4.1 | 1.07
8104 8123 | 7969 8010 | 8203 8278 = -0.5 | 1.1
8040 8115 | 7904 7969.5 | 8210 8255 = 4.7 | 1.08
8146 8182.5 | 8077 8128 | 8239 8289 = -4.1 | 1.16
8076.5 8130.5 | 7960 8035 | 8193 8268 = -3.8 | 1.04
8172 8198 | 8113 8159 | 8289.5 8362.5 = -2.3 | 1.17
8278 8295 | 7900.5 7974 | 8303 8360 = -4.3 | 0.934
